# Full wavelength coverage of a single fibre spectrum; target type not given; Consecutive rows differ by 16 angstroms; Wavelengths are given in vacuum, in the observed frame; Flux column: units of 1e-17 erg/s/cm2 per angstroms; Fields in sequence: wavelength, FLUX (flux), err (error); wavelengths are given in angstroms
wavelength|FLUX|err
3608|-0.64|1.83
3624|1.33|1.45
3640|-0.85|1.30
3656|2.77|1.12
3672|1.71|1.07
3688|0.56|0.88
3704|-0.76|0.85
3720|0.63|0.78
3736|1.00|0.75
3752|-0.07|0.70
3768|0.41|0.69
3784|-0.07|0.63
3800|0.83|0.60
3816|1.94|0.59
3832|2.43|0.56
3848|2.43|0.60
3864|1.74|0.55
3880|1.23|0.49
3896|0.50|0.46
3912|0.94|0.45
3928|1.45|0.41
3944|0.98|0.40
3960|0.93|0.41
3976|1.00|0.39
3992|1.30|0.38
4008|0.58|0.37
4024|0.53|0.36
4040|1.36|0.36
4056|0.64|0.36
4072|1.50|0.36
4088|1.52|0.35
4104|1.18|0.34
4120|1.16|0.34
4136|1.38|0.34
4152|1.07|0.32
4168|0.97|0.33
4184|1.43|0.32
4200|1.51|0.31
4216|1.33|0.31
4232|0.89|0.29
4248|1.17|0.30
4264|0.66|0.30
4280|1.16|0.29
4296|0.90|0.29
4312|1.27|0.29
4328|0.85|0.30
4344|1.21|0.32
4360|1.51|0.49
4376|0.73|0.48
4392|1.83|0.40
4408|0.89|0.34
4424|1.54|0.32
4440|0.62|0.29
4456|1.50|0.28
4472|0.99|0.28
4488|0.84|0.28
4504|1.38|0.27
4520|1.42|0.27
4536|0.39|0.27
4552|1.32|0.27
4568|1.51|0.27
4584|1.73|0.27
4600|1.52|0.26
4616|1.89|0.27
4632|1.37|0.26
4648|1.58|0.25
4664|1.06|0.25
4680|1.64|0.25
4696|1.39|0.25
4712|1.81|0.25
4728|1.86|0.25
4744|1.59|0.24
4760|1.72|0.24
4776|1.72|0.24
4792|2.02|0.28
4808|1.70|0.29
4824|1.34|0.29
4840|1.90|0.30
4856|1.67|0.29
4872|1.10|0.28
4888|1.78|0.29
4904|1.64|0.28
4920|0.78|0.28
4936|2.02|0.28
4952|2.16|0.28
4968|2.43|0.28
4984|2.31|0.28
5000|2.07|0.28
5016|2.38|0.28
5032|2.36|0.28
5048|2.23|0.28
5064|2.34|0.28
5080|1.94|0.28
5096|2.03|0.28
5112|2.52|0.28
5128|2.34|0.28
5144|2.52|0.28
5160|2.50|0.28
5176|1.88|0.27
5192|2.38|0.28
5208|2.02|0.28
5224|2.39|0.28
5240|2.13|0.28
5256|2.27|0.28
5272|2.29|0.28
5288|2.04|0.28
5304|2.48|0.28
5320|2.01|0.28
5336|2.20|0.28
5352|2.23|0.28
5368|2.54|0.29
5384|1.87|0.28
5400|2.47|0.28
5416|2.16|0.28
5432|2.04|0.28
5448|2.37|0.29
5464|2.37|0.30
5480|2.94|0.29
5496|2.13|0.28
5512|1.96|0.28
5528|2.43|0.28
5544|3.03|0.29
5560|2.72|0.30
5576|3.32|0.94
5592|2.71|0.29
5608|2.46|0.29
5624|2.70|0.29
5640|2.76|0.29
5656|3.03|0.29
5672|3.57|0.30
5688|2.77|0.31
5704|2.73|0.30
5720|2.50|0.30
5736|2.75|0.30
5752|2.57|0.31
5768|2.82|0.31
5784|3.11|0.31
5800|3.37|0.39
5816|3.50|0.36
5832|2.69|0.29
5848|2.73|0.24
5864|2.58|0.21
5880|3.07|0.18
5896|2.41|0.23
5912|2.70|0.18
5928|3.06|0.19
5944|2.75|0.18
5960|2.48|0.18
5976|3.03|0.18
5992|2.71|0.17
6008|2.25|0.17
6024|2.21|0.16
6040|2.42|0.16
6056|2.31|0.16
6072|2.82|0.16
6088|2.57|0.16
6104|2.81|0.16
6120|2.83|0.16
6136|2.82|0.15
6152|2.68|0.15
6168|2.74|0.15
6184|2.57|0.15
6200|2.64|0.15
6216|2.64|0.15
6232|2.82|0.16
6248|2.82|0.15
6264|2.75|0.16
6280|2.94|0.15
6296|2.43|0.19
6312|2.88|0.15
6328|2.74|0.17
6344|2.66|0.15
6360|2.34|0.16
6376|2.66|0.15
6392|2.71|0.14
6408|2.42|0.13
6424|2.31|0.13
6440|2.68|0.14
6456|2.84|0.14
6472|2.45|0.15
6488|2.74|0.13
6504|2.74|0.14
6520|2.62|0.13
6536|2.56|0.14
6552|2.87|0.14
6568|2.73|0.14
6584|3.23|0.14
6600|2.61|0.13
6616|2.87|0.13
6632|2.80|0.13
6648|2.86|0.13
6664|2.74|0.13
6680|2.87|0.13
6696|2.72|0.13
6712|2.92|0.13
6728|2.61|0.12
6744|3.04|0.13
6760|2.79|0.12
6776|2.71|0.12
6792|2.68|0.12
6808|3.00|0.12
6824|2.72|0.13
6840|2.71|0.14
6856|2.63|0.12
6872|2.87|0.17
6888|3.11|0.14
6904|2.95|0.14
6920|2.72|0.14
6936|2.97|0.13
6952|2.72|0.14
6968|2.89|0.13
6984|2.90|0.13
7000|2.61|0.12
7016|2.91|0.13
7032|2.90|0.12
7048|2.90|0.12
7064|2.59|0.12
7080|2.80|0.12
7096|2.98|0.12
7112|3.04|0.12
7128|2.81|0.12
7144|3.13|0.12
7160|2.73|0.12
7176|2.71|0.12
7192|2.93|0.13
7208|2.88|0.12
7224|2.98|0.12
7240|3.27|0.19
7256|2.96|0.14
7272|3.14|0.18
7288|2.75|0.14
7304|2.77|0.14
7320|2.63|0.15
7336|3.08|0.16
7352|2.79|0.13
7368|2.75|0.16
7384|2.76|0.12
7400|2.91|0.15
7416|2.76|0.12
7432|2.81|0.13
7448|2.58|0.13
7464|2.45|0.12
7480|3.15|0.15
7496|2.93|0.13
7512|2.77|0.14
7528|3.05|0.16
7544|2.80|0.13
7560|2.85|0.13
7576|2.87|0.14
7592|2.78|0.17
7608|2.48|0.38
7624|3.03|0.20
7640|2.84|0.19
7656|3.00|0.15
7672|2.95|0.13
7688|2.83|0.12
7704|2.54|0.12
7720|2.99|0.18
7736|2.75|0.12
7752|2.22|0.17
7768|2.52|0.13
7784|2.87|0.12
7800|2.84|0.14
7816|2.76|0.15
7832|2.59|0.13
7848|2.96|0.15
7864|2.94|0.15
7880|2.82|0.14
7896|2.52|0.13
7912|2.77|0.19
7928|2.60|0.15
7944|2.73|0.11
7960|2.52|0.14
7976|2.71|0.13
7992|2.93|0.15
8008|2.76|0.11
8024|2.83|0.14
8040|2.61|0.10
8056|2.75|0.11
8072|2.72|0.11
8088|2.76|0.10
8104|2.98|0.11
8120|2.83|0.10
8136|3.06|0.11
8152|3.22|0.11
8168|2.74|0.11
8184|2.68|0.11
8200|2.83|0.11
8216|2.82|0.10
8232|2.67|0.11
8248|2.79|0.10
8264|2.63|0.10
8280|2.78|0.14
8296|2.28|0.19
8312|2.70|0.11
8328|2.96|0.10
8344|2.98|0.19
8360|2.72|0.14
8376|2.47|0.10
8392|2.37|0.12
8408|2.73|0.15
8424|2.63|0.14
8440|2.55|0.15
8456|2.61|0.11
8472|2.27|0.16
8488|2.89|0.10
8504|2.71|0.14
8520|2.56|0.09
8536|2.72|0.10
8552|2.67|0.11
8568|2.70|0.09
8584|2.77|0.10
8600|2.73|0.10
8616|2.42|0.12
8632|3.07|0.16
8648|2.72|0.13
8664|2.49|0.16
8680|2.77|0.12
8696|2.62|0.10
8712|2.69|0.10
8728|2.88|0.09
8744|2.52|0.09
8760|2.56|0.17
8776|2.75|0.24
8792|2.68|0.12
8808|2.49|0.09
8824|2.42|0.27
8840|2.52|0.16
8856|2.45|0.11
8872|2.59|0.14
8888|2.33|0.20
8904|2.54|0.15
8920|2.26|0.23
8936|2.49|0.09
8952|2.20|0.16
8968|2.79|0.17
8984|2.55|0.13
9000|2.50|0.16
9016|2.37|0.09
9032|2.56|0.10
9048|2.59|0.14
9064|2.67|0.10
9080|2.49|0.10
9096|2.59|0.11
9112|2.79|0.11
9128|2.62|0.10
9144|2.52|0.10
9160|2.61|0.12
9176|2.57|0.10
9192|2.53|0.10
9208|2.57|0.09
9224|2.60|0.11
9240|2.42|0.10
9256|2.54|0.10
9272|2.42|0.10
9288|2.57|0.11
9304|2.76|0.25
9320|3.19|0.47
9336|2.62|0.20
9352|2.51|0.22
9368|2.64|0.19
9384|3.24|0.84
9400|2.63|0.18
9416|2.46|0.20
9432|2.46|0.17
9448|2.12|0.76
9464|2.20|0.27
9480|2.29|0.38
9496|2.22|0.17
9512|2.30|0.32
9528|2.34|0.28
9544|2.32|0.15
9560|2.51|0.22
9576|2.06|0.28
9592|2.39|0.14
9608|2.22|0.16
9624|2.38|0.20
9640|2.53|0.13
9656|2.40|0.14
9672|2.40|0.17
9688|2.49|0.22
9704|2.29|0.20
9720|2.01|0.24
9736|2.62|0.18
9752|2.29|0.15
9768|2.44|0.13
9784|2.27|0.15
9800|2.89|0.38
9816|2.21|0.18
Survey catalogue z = 0.239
